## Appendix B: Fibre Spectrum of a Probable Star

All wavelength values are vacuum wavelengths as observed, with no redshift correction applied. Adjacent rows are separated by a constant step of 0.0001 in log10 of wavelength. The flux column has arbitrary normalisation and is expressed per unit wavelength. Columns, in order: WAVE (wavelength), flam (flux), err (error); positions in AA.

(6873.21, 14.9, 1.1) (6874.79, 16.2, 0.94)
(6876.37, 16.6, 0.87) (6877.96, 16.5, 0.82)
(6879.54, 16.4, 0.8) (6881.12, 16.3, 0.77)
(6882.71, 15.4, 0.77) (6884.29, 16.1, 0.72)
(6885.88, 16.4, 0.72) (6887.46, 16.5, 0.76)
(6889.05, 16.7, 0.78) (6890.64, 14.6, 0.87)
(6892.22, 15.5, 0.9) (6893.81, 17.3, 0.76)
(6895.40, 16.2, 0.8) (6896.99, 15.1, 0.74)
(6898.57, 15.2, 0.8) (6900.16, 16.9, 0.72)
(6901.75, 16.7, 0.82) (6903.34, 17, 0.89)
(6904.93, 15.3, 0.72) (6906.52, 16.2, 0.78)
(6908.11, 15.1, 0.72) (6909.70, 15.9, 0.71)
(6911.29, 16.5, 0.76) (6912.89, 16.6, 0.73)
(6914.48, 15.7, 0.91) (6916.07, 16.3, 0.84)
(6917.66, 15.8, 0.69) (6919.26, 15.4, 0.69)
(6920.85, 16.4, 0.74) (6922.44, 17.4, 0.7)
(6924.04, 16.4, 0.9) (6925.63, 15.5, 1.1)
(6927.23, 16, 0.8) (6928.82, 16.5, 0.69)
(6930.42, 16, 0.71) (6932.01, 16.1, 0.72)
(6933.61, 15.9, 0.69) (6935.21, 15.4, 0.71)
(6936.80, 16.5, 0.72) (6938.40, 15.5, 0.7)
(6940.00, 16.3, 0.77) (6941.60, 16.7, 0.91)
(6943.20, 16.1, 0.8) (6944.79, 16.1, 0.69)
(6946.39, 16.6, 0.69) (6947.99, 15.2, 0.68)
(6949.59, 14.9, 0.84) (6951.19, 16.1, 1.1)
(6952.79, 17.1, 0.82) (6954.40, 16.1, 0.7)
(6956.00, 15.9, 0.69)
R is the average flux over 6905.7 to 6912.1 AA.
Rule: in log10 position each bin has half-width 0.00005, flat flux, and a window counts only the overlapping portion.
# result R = 15.9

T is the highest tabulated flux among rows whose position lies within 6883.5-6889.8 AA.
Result 16.7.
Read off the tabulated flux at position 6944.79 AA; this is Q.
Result 16.1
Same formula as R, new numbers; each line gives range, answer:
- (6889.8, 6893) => 15.1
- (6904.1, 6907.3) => 15.8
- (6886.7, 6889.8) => 16.6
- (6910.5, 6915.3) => 16.3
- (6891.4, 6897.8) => 16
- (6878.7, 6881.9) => 16.4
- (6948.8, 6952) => 15.5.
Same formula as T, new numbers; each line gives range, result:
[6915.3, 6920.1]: 16.3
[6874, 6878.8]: 16.6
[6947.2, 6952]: 16.1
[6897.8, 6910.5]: 17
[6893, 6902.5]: 17.3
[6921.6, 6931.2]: 17.4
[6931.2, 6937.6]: 16.5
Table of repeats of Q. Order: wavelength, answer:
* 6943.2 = 16.1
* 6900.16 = 16.9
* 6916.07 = 16.3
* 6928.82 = 16.5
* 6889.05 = 16.7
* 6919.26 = 15.4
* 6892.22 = 15.5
